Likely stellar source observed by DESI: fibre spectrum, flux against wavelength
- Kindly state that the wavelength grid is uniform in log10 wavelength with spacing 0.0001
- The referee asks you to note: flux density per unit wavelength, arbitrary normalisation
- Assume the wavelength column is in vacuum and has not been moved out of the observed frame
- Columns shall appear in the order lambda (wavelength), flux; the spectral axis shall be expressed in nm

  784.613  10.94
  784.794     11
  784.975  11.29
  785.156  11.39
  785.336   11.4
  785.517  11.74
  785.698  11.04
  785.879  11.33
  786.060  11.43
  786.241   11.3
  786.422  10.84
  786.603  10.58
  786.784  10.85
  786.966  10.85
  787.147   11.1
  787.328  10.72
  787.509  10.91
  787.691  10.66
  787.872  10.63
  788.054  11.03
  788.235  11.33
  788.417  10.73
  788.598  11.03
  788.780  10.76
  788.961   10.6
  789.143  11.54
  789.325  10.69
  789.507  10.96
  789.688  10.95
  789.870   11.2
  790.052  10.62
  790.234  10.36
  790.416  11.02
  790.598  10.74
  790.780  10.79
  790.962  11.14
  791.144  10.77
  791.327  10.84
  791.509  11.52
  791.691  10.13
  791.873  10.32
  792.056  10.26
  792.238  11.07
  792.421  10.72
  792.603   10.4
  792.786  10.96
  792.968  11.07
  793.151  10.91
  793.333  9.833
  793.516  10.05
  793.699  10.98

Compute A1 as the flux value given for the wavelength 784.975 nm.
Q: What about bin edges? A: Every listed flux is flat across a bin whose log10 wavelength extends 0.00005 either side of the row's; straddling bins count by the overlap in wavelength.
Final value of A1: 11.29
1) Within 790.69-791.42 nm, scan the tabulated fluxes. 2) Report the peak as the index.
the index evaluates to 11.14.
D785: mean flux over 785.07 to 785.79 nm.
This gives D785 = 11.4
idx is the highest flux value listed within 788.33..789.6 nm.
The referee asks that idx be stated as 11.54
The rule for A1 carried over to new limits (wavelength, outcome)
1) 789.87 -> 11.2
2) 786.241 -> 11.3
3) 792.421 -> 10.72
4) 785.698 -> 11.04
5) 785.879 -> 11.33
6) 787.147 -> 11.1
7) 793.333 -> 9.833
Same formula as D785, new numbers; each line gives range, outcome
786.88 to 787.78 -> 10.9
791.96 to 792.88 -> 10.7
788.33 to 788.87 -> 10.8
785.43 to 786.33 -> 11.4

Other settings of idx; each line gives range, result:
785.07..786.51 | 11.74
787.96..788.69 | 11.33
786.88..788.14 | 11.1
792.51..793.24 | 11.07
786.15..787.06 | 11.3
